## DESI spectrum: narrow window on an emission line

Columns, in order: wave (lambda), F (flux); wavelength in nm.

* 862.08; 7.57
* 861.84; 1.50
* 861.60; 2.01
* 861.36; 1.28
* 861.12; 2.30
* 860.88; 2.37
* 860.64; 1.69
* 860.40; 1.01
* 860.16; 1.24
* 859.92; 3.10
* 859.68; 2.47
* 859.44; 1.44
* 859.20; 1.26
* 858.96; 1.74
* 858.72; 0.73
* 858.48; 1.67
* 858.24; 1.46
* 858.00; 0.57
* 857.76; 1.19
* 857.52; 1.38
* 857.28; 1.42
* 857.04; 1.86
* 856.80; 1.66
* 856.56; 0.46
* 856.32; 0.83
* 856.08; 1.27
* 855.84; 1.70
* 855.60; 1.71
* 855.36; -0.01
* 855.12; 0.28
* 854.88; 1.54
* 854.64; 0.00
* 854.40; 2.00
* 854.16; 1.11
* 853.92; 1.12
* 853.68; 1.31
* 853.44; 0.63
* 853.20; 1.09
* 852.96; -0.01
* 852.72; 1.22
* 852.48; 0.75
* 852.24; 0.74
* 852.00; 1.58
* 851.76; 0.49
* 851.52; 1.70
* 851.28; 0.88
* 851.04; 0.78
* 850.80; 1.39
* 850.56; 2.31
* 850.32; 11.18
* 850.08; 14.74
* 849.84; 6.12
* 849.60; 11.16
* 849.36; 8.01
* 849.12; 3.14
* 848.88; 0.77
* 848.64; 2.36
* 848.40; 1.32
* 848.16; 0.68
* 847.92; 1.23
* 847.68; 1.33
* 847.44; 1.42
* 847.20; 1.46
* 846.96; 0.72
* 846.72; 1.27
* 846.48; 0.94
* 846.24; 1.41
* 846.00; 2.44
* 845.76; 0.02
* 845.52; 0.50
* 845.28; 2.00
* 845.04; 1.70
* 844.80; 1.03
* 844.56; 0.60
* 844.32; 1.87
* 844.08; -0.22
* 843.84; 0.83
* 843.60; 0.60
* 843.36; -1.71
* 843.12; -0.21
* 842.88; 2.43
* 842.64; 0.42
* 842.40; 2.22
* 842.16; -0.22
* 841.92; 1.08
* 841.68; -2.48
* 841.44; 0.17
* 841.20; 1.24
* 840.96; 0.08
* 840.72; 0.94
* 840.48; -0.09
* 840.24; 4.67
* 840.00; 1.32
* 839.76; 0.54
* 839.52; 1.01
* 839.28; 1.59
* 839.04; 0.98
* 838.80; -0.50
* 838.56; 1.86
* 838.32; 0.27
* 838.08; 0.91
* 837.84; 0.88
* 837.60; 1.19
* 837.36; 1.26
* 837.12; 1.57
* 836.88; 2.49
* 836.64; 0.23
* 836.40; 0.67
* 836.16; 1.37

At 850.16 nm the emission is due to [O II]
